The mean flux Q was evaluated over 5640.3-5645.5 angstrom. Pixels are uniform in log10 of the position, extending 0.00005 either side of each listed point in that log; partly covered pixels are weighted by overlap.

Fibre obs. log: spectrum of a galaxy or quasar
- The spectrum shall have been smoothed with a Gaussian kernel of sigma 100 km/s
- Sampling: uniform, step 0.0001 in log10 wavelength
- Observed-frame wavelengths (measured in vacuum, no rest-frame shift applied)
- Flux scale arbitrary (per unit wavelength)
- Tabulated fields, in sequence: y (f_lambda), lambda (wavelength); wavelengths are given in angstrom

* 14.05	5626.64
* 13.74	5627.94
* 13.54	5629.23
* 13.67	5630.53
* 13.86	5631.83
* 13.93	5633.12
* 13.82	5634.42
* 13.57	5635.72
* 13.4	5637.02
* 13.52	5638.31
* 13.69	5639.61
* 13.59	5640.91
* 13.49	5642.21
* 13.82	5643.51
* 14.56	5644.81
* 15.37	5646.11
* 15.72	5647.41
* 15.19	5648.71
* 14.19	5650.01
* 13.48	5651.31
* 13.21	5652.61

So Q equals 13.9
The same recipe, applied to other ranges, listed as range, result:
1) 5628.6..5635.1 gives 13.8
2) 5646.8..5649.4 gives 15.4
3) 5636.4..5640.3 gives 13.6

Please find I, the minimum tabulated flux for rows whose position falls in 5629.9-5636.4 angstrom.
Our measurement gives 13.57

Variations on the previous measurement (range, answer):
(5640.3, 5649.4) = 13.49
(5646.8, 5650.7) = 14.19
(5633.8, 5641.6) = 13.4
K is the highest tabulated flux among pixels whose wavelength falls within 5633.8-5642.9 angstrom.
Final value 13.82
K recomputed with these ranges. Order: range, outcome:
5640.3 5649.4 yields 15.72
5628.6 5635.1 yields 13.93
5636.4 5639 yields 13.52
